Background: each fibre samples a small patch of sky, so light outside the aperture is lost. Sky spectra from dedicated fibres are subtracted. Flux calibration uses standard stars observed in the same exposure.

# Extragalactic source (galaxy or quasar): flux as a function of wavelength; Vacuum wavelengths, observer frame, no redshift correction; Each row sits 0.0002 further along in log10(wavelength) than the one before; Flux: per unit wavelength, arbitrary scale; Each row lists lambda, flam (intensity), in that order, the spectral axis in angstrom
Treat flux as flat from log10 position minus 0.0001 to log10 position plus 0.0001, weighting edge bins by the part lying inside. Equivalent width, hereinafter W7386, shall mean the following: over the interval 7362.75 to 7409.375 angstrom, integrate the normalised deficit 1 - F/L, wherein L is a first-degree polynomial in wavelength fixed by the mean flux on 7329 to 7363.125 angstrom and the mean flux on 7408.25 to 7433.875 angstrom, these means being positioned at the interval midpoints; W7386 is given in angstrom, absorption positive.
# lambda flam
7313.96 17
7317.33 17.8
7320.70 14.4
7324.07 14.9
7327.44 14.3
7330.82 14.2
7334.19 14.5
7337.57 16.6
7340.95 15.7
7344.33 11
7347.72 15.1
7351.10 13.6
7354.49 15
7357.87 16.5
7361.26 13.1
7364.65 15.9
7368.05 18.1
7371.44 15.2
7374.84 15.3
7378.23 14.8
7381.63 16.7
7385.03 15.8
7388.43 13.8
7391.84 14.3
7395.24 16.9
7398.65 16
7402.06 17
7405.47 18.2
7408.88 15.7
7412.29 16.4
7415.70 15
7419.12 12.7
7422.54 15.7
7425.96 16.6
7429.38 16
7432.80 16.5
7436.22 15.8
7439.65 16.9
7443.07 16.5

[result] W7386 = -2.8 angstrom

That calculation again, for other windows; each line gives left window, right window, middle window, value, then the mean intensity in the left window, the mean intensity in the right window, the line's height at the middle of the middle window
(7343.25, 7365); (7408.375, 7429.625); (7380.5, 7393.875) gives -0.24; 14.3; 15.4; 14.9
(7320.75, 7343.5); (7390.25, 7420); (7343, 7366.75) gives 1.17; 14.8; 15.9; 15.2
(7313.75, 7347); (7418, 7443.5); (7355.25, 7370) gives -0.56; 15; 15.9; 15.3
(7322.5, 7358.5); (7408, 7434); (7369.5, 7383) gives -0.43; 14.6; 15.6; 15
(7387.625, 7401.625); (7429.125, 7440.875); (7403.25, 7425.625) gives 0.25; 15.5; 16.3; 15.9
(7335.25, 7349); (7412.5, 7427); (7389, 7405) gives -1.21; 14.6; 15.1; 14.9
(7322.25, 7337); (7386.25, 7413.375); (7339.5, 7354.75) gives 1.04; 14.6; 16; 15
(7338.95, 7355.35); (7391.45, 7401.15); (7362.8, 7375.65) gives -1.03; 14.1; 16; 15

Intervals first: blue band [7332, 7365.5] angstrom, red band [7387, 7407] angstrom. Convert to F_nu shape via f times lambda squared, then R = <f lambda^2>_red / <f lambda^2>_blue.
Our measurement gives 1.11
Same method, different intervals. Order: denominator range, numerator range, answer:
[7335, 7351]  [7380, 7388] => 1.11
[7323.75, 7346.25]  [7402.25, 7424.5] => 1.11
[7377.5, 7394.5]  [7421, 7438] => 1.07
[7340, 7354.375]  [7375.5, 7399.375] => 1.13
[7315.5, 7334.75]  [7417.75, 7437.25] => 1.06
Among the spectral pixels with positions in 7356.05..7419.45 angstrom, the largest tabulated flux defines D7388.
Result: 18.2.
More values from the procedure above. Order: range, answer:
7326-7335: 14.5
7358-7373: 18.1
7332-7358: 16.6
